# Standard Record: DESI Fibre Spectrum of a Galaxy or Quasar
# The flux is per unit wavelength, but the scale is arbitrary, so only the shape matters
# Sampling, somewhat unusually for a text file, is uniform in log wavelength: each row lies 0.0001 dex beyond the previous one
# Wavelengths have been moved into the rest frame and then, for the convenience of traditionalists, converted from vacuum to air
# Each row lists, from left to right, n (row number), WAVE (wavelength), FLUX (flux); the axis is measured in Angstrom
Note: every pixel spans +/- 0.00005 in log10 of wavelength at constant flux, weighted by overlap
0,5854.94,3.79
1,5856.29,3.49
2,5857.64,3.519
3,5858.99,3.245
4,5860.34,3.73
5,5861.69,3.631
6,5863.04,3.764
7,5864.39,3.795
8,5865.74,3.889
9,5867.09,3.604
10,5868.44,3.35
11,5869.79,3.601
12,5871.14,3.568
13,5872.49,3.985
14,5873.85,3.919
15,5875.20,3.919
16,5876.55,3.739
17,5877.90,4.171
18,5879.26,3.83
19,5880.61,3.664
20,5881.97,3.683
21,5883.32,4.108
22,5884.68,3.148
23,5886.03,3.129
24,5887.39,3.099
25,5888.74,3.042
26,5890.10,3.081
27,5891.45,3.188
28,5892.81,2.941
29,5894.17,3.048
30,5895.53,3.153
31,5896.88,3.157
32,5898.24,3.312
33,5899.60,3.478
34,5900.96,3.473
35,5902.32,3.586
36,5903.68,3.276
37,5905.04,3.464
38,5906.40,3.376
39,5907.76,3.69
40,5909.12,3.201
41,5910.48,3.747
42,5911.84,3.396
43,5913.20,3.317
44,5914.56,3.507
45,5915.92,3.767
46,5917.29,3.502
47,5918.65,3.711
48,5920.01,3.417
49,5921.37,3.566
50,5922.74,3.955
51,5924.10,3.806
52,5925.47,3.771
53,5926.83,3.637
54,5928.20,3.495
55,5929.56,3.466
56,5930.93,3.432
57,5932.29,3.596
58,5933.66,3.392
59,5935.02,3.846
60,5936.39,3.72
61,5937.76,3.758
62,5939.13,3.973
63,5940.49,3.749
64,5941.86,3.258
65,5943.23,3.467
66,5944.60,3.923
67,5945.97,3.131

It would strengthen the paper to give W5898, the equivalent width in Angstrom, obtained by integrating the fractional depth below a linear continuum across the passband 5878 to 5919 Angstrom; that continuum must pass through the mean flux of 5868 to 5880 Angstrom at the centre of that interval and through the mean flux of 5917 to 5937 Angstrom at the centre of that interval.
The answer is 3.4 Angstrom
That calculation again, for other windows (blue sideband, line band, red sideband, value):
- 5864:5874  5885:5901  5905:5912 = 1.8 Angstrom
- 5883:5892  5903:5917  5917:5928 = 0.1 Angstrom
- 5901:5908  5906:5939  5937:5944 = -0.4 Angstrom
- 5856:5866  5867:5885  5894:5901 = -1.4 Angstrom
